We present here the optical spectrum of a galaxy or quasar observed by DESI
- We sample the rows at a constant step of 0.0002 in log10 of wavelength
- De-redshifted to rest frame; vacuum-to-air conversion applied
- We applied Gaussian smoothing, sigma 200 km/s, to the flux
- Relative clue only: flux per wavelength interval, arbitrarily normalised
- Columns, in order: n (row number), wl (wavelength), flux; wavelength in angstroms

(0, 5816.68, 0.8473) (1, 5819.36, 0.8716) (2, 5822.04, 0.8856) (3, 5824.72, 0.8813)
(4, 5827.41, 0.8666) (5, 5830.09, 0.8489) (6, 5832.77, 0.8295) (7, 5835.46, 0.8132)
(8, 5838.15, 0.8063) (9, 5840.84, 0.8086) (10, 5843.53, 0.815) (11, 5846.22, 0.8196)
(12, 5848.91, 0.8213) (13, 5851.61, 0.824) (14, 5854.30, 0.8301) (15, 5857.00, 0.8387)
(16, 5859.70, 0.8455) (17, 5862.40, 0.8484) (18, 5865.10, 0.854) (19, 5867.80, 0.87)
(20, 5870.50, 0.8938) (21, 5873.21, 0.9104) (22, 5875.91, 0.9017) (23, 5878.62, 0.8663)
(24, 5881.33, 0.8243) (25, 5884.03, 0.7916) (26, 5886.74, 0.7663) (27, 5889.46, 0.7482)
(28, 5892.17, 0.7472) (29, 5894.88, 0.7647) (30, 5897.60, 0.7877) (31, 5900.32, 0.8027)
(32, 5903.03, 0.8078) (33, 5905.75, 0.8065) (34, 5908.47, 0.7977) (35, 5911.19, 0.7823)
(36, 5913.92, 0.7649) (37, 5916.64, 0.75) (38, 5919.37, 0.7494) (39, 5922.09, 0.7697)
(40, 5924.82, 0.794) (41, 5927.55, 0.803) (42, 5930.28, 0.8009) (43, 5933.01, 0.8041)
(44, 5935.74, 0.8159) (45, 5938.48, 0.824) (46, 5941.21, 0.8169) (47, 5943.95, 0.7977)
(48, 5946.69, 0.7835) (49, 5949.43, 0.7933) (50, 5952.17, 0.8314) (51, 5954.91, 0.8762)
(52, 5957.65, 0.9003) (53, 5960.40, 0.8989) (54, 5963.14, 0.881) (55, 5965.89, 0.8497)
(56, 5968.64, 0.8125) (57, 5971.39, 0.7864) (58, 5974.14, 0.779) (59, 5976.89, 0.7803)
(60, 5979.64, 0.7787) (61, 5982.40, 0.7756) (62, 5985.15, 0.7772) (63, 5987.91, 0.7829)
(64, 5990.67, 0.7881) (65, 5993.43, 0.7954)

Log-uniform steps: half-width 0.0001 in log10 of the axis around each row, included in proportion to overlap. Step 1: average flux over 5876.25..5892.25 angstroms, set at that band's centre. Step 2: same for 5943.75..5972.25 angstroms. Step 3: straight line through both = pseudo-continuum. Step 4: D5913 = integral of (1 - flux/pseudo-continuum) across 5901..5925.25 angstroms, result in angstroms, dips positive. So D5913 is 1.1 angstroms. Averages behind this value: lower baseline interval 0.801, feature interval 0.781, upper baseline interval 0.84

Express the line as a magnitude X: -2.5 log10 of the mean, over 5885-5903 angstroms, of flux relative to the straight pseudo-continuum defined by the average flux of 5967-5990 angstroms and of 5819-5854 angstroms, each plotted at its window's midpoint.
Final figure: 0.059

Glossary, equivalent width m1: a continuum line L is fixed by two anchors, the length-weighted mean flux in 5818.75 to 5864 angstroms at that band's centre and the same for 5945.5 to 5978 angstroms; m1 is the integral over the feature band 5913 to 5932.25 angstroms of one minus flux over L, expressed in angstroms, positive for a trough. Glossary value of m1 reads 1.3 angstroms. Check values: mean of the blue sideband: 0.838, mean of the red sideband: 0.832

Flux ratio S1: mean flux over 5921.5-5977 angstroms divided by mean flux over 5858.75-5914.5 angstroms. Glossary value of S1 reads 1.00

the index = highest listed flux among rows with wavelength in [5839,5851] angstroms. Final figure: 0.8213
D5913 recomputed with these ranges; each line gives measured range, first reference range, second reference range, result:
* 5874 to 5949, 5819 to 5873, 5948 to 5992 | 3.12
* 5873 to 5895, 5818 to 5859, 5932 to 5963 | 0.65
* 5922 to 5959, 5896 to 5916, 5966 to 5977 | -1.04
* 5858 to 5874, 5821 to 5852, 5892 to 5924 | -1.12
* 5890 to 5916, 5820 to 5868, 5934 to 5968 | 1.74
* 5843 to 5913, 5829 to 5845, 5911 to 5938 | -1.56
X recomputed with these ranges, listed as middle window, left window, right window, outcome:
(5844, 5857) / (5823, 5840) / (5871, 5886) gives 0.03 mag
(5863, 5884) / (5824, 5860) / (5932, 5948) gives -0.06 mag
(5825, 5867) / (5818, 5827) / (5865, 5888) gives 0.04 mag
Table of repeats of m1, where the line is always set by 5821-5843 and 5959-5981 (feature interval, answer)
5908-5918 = 0.69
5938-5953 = 0.33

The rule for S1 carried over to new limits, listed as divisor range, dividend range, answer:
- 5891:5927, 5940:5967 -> 1.08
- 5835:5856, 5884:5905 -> 0.95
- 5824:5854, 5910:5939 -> 0.95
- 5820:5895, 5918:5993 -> 0.97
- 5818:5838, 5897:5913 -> 0.93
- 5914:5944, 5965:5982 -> 1.00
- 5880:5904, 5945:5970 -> 1.08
